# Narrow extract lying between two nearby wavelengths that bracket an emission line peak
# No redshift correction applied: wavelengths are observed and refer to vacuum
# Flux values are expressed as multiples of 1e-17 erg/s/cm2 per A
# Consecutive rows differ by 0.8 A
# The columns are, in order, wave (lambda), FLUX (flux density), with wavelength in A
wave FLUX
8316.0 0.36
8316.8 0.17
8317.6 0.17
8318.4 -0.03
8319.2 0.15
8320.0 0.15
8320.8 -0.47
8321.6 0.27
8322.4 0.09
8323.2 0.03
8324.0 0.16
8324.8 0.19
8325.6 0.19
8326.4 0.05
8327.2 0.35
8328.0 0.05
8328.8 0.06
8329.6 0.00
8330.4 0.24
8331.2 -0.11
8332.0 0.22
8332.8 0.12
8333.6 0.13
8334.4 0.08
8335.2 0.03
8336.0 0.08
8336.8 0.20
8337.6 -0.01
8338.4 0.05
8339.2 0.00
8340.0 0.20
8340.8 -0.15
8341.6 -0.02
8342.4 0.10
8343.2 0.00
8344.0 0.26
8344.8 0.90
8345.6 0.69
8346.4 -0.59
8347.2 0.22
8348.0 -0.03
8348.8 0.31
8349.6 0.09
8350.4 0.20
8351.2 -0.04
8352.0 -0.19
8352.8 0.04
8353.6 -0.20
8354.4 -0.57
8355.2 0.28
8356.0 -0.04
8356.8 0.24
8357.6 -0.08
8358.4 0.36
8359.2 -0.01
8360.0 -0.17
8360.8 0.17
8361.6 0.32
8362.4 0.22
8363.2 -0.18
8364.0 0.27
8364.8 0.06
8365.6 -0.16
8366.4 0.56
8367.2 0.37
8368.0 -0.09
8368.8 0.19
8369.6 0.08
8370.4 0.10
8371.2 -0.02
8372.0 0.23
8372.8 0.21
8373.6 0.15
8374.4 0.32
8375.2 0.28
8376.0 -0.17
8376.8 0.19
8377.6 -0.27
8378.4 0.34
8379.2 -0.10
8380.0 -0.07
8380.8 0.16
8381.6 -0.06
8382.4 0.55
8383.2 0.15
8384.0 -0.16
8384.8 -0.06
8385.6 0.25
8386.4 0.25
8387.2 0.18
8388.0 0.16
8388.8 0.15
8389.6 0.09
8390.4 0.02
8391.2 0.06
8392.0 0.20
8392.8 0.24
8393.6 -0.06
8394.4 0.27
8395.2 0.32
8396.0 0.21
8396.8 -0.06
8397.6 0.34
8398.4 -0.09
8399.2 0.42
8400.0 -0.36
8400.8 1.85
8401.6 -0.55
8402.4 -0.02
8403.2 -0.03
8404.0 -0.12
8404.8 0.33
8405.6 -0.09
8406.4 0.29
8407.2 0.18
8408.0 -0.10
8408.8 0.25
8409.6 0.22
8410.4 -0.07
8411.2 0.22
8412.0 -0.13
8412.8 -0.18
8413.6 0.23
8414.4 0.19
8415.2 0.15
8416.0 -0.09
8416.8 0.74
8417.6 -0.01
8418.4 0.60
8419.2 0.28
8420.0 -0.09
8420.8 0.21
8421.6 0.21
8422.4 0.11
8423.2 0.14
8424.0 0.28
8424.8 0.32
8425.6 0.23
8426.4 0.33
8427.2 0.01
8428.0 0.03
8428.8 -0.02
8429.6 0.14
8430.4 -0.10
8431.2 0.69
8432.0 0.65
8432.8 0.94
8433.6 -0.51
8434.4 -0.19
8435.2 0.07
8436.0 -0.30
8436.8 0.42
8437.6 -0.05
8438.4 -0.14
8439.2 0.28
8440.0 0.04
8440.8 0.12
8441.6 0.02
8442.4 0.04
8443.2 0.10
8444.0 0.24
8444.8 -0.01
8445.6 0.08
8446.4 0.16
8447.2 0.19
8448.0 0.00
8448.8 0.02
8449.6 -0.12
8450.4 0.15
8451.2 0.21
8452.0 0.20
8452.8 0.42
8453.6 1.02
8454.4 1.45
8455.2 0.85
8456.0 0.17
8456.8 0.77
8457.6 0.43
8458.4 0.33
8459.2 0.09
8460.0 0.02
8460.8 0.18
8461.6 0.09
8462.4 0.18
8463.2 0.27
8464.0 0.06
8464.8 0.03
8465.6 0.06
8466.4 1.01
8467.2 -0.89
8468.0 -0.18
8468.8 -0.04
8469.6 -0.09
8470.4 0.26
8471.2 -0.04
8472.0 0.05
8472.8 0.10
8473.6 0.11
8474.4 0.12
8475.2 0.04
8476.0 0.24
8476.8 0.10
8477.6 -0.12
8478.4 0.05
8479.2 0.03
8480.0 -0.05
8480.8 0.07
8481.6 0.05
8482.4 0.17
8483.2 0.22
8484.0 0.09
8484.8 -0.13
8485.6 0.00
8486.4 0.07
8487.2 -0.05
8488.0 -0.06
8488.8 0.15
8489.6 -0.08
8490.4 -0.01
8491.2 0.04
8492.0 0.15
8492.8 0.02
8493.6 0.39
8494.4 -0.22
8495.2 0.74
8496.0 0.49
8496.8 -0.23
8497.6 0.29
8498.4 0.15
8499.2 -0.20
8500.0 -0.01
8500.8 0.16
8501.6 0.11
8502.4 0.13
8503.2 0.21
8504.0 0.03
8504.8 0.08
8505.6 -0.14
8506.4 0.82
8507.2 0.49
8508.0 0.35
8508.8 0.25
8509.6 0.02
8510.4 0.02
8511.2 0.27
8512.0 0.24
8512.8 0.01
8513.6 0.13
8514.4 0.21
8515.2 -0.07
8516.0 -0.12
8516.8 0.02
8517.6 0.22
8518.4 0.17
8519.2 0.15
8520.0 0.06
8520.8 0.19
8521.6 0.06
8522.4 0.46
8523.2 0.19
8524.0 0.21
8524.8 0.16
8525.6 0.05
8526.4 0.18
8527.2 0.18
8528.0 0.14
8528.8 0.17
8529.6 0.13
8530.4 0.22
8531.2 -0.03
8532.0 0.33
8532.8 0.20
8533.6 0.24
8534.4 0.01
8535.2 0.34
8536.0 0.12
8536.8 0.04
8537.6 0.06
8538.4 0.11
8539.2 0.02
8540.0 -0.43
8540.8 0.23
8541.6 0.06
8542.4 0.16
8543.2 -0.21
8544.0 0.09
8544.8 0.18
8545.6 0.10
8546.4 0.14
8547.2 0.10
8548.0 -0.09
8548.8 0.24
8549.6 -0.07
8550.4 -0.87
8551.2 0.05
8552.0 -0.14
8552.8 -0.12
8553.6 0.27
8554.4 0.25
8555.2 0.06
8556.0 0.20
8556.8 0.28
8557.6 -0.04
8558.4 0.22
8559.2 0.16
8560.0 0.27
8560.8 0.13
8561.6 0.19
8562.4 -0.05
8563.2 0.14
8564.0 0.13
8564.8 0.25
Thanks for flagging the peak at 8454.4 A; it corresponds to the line Hgamma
